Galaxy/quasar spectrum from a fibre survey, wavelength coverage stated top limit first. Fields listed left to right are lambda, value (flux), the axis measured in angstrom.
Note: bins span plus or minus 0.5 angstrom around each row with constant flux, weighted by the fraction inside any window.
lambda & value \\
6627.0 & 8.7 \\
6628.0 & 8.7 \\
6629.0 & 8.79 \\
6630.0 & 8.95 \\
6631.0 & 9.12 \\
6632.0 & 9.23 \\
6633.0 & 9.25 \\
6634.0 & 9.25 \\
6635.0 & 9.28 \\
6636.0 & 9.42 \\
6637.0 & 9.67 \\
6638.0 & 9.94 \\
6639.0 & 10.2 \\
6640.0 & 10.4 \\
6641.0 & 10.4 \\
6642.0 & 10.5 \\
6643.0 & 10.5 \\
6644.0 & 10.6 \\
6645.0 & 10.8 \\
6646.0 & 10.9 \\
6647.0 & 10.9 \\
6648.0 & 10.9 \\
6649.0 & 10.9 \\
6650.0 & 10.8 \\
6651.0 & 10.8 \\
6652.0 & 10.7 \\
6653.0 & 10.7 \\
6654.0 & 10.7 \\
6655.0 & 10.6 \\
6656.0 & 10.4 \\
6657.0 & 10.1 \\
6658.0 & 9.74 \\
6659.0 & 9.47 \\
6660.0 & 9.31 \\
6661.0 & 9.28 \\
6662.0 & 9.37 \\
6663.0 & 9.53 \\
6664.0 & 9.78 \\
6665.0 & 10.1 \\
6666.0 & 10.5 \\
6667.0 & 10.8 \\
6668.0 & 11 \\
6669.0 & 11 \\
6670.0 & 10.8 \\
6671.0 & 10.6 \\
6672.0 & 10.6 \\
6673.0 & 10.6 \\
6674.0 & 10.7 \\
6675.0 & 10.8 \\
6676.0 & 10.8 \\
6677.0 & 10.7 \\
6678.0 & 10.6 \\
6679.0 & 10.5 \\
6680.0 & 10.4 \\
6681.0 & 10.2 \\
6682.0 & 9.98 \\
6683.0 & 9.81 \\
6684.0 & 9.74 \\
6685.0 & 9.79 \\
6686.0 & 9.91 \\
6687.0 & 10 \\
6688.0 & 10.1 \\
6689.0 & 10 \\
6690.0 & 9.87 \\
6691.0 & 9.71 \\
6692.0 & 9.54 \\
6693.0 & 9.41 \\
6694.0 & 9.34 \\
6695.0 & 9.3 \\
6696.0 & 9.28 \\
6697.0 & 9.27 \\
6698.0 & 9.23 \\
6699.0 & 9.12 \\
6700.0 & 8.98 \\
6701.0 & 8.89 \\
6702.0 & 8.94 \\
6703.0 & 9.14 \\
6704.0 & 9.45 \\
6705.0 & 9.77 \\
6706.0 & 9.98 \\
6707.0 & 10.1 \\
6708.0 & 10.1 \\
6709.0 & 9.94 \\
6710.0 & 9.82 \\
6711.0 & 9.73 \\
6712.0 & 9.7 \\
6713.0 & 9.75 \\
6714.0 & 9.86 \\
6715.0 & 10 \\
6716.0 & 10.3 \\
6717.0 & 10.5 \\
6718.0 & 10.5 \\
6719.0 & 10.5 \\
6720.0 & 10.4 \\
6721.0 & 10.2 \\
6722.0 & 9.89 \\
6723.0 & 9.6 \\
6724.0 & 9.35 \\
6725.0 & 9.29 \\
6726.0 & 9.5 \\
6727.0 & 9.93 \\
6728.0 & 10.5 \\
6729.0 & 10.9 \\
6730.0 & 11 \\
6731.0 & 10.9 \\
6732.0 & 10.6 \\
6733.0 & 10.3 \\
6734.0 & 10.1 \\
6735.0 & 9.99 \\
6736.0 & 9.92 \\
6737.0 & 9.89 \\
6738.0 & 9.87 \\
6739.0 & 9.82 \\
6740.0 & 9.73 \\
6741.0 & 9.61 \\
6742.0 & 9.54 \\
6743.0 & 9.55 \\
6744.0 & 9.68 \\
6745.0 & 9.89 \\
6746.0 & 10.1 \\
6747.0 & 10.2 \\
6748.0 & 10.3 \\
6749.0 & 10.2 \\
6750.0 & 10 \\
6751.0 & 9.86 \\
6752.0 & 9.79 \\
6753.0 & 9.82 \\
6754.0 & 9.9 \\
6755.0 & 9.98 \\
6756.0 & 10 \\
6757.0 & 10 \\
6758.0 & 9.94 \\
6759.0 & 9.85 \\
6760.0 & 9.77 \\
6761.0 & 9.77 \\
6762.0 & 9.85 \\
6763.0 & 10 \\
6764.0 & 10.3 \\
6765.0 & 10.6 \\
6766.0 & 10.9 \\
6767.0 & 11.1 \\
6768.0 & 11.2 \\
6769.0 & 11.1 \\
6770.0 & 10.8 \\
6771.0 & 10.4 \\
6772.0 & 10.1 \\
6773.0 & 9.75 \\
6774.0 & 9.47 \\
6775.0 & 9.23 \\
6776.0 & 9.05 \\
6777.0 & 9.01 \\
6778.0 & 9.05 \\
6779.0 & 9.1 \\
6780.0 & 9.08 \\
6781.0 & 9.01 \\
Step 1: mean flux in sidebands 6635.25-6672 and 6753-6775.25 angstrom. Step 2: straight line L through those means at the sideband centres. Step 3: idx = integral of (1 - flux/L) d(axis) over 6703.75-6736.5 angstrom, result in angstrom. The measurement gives 0.5 angstrom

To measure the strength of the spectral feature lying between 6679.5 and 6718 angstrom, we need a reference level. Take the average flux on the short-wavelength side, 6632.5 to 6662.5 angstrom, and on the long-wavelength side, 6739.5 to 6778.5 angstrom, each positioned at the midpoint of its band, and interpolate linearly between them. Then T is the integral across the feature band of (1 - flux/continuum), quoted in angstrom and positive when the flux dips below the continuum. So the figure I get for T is 1.4 angstrom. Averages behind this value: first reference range 10.2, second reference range 9.98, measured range 9.72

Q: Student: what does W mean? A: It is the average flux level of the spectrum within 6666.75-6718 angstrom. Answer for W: 9.97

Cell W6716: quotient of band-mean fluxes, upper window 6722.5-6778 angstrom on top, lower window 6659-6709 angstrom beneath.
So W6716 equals 1.0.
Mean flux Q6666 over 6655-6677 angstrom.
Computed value 10.3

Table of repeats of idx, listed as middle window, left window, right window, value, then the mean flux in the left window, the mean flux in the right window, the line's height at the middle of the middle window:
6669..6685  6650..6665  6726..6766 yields -0.6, 10.1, 10.1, 10.1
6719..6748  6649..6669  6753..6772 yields 0.7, 10.2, 10.3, 10.3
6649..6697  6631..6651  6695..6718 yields -1.2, 10.2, 9.64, 9.92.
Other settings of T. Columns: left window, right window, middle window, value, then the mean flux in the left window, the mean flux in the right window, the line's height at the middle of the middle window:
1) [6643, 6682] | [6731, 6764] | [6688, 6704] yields 1.4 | 10.4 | 9.95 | 10.2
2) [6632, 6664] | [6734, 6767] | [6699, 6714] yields 0.7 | 10.2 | 9.98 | 10.1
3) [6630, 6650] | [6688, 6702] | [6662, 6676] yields -1.1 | 10.1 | 9.39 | 9.73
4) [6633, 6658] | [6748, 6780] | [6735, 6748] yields 0.3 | 10.4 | 9.99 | 10.1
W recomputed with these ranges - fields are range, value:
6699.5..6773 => 10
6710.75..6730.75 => 10.1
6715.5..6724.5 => 10.1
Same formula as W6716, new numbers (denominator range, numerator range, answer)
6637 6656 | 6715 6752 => 0.95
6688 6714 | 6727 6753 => 1.06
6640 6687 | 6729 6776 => 0.97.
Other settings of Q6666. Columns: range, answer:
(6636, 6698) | 10.2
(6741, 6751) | 9.92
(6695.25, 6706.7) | 9.29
